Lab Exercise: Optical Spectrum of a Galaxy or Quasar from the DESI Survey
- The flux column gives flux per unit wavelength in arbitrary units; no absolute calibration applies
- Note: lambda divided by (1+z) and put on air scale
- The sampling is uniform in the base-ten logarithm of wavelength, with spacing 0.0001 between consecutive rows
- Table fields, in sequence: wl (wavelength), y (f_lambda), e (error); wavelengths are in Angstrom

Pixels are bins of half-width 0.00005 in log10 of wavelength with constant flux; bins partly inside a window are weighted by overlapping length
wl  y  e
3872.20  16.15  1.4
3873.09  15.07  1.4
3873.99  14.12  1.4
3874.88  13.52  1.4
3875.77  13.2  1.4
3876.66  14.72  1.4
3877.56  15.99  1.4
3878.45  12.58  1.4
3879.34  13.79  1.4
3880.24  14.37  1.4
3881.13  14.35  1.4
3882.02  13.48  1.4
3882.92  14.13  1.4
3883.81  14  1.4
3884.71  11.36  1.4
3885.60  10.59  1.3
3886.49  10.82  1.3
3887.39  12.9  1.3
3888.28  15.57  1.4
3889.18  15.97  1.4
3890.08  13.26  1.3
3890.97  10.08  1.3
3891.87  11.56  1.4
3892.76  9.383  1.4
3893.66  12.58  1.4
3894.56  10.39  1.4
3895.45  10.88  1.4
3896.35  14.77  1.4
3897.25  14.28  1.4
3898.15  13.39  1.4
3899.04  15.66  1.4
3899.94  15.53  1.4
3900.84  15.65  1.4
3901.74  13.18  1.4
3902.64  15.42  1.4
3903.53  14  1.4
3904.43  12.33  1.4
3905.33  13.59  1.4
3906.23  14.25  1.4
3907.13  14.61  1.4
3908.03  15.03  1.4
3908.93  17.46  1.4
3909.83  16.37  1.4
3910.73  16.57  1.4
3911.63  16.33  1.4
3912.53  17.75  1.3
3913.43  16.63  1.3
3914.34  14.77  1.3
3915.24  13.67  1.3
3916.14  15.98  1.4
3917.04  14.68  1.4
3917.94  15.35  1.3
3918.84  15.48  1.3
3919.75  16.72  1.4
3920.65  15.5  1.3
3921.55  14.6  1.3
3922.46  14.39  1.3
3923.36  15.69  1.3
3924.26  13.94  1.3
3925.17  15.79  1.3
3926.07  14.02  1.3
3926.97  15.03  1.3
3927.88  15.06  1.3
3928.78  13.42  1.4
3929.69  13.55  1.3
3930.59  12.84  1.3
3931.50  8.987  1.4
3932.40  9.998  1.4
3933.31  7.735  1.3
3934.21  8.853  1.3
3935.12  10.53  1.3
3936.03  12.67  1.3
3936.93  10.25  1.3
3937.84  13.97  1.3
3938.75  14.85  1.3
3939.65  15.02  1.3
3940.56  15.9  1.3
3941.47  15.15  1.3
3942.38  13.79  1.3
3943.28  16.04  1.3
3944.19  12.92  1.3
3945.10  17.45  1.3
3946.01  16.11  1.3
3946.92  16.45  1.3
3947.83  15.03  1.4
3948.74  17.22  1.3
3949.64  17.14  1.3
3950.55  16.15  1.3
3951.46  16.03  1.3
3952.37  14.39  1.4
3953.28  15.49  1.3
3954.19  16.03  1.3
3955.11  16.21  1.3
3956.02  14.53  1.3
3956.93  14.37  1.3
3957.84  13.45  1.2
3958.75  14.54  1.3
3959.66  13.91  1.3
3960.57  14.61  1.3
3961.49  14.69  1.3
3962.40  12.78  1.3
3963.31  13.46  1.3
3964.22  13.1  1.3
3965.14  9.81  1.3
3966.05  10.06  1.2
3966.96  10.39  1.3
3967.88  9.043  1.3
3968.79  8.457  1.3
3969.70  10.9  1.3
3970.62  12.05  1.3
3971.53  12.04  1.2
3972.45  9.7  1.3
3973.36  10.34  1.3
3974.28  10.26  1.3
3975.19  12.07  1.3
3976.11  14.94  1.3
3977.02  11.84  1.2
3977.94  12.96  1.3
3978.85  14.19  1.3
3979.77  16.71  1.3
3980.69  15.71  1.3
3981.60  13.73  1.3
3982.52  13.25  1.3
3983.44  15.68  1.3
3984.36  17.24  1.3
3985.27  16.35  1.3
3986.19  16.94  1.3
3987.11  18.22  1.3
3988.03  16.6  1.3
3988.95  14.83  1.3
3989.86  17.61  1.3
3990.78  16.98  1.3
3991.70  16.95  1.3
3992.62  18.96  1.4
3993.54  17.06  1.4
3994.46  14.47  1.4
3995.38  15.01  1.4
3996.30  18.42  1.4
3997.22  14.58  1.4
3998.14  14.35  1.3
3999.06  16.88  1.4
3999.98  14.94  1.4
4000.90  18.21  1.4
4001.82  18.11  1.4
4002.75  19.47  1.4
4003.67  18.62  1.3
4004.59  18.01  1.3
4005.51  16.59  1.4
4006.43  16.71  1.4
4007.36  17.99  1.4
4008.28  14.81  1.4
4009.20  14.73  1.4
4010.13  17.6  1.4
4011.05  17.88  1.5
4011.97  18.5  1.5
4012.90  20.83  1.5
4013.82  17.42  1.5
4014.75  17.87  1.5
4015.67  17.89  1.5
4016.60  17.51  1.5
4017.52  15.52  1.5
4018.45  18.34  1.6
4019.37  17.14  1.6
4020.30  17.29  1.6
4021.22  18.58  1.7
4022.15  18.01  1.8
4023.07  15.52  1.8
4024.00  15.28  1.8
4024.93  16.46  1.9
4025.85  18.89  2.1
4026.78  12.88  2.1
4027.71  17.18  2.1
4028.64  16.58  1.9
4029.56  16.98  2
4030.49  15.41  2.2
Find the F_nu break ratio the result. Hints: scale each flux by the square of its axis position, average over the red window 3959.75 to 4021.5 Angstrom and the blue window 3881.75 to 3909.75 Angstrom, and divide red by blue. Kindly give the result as 1.2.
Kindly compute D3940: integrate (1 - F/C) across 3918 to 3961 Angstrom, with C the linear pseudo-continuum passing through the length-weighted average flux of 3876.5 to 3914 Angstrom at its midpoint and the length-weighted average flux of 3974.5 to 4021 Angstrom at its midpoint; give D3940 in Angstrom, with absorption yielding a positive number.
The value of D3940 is 2.1 Angstrom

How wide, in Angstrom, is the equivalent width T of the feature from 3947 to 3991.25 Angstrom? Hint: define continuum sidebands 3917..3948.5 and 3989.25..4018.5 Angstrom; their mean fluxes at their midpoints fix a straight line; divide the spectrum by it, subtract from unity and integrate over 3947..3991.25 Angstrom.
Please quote 4.4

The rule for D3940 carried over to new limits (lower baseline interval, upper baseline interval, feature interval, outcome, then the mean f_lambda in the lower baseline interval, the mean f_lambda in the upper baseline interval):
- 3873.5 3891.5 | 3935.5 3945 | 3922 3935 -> 1.2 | 13.4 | 14.2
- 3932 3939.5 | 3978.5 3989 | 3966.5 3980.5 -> 2.9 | 11.3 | 15.8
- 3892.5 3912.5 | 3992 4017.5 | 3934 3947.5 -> 1.1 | 14.3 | 17.1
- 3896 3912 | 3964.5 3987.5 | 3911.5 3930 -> -0.9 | 14.9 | 12.9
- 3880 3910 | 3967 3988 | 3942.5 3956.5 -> -2.5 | 13.5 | 13.3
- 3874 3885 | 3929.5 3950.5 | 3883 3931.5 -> -1.4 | 13.8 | 13.6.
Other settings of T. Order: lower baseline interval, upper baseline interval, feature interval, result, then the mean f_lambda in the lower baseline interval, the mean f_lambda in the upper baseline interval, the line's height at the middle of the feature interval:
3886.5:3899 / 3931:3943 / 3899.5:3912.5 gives -2.6 Angstrom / 12.7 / 12.2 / 12.6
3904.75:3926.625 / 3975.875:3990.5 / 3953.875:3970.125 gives 2.8 Angstrom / 15.4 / 15.5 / 15.4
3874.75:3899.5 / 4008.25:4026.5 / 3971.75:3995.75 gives 2.0 Angstrom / 13.1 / 17.3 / 16.2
